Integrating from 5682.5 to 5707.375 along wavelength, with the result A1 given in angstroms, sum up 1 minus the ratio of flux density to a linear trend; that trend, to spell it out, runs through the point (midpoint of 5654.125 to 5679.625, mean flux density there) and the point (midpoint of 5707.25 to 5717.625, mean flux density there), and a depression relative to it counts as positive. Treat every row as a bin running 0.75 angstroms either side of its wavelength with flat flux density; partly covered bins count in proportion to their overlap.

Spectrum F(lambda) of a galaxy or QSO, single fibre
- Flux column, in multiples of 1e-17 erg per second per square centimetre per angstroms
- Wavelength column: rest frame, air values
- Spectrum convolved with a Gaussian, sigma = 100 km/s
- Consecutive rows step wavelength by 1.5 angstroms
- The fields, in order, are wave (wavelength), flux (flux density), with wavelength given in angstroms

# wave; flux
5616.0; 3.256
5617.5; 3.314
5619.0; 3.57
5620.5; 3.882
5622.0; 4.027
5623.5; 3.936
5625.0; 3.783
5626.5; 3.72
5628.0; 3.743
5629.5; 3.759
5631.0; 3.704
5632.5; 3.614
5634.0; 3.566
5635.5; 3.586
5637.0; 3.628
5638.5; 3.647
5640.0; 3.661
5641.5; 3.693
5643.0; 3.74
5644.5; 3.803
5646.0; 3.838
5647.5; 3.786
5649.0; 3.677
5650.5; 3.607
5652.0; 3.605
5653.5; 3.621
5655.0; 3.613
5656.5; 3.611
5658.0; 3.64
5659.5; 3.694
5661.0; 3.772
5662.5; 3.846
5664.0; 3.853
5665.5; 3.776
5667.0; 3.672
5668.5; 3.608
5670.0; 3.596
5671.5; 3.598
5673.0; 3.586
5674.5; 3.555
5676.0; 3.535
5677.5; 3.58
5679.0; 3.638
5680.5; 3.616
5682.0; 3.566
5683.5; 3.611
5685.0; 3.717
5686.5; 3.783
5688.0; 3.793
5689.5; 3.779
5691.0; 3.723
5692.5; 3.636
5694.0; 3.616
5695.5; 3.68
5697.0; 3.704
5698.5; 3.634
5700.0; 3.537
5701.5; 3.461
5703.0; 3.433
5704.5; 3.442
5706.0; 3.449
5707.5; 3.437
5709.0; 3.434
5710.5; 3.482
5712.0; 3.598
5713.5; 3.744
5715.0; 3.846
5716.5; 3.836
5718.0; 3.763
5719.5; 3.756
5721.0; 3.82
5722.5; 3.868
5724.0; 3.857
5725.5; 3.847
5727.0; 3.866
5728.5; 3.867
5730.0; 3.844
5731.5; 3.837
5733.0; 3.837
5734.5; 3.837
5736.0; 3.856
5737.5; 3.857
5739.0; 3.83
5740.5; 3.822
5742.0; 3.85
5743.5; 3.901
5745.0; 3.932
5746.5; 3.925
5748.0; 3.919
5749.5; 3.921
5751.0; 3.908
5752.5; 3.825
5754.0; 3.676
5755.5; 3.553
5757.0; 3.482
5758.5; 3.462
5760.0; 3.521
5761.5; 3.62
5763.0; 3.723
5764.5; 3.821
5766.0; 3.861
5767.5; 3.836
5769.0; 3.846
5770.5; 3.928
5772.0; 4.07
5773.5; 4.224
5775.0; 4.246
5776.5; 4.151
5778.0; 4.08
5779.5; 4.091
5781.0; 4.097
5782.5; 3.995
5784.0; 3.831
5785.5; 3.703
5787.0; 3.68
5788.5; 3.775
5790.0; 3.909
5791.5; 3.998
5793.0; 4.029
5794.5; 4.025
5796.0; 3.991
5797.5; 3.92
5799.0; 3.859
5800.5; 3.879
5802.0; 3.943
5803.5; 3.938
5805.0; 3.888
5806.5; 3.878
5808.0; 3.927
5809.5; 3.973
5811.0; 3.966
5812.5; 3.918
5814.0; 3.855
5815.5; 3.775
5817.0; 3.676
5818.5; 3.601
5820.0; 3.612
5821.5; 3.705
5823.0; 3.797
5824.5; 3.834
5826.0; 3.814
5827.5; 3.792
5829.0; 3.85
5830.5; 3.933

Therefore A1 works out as 0.18 angstroms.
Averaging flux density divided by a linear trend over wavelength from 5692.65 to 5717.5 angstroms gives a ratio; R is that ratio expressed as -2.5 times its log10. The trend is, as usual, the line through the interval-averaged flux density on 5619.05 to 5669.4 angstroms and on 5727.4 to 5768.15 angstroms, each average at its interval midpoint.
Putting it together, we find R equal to 0.05 mag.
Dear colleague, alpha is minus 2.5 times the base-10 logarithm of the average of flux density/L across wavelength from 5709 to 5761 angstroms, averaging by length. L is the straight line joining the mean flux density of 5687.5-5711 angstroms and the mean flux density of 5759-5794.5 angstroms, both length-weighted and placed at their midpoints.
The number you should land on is -0.01 mag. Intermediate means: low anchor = 3.58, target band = 3.78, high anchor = 3.91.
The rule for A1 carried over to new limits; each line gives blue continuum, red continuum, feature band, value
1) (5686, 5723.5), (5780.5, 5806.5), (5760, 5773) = 0.0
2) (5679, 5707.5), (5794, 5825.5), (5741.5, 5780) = -1.1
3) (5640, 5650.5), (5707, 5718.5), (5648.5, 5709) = 1.0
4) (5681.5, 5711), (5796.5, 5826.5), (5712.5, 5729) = -0.8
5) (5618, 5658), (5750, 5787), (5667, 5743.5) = 1.8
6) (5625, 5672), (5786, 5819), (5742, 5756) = -0.1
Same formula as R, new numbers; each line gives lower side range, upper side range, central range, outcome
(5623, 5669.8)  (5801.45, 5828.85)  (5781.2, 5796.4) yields -0.03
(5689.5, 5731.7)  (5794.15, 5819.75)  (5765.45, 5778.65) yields -0.06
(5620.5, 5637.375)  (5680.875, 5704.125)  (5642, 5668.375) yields 0.00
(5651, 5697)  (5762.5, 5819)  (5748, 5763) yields 0.05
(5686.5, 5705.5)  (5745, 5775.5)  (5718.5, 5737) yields -0.03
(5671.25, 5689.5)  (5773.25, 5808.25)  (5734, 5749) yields -0.02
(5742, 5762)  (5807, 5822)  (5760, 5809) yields -0.04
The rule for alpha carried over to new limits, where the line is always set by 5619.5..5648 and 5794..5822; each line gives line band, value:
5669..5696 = 0.04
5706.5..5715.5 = 0.06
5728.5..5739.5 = -0.01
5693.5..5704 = 0.06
